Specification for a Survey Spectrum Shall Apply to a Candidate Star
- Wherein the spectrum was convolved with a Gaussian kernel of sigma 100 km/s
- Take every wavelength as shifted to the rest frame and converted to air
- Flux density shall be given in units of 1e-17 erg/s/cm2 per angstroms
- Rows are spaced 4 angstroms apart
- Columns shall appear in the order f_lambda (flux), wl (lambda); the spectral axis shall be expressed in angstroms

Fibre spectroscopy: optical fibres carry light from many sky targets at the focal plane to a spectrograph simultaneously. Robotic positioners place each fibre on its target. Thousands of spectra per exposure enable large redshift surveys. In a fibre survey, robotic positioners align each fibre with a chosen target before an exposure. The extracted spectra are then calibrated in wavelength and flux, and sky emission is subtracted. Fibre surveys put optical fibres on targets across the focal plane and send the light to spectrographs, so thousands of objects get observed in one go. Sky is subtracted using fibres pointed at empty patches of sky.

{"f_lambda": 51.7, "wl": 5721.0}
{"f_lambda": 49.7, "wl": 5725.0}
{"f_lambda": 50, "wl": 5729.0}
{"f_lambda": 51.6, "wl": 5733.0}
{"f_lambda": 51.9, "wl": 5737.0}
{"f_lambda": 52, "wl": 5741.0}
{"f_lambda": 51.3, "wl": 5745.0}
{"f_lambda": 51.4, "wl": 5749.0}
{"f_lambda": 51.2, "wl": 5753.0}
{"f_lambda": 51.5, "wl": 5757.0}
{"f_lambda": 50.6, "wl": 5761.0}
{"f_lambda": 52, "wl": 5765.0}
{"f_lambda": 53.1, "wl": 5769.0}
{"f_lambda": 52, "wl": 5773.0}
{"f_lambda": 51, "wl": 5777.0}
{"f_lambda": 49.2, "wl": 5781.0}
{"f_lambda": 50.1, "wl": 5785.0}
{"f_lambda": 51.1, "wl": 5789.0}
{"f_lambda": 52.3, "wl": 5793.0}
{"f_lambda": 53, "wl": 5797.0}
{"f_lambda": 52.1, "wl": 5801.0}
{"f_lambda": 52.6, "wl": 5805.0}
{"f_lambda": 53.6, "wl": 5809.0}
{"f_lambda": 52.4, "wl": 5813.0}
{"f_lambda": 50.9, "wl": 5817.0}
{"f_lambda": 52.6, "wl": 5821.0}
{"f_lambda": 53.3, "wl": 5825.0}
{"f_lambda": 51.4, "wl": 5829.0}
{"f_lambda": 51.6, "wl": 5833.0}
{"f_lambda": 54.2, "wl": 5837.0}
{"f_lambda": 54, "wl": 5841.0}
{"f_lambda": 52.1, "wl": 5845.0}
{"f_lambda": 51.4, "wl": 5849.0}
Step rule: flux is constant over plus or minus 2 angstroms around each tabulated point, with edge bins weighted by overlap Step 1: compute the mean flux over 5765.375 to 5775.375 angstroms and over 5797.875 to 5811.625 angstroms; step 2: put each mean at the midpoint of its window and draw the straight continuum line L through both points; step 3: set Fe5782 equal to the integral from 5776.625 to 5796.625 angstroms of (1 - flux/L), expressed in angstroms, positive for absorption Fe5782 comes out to 0.6 angstroms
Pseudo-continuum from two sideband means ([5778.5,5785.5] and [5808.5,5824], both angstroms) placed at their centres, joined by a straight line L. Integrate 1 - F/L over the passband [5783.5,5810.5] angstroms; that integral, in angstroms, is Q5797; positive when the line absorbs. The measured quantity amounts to -0.7 angstroms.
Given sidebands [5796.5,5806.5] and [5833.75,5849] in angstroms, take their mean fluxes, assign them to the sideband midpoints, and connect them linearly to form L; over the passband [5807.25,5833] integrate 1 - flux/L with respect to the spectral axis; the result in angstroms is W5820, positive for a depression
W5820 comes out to 0.2 angstroms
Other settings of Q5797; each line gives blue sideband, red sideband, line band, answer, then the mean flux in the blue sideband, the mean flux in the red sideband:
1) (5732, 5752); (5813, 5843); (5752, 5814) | 0.4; 51.6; 52.6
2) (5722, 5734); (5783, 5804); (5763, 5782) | -0.1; 50.4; 51.8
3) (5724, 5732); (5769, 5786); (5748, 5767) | -0.3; 50.1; 50.9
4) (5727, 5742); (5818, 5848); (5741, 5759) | 0.0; 51.3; 52.6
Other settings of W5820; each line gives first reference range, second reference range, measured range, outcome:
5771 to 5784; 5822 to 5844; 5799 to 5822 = -0.17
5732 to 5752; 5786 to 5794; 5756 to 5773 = -0.10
